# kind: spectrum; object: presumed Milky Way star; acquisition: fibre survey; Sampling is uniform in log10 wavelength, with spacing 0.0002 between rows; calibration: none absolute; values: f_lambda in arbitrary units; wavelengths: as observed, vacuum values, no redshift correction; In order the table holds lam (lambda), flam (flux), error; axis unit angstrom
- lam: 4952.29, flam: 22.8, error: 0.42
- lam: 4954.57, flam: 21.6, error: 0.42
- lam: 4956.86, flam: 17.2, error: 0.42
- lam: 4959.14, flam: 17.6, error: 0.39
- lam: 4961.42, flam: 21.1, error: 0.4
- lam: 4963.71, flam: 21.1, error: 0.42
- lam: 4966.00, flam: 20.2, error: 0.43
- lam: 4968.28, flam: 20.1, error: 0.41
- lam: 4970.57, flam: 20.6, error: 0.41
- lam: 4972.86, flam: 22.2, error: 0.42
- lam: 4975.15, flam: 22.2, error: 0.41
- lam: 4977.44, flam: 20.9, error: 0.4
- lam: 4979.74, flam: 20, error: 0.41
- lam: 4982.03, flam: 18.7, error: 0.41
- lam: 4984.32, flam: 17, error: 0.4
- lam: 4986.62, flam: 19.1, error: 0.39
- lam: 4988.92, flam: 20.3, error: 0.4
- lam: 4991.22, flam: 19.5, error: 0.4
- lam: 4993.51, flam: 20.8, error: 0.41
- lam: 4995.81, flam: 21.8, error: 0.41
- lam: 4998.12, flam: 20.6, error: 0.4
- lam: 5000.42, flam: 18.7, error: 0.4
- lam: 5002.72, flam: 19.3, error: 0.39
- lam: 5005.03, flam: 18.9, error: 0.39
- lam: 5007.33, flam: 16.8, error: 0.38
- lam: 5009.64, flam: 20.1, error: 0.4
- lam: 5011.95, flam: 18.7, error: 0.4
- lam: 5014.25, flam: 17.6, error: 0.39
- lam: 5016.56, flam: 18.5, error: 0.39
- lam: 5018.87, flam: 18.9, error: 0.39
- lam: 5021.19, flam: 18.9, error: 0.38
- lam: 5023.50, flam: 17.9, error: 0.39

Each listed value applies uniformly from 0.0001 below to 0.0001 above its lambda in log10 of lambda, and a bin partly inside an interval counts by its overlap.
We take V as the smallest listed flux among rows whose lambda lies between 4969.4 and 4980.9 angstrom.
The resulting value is 20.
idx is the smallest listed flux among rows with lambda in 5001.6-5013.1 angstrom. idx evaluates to 16.8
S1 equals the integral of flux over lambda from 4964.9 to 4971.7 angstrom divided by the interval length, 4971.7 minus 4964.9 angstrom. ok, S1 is 20.3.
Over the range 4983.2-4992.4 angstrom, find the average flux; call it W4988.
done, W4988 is 19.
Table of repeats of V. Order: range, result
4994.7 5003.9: 18.7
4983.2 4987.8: 17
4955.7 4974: 17.2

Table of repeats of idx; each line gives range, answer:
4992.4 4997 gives 20.8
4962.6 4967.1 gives 20.2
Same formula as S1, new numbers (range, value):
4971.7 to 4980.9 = 21.3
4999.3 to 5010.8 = 18.8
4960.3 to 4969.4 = 20.6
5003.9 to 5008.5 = 17.9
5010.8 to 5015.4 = 18.2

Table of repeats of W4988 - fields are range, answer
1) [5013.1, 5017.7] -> 18.1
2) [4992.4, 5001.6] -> 20.5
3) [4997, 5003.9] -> 19.5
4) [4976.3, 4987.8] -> 19.1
